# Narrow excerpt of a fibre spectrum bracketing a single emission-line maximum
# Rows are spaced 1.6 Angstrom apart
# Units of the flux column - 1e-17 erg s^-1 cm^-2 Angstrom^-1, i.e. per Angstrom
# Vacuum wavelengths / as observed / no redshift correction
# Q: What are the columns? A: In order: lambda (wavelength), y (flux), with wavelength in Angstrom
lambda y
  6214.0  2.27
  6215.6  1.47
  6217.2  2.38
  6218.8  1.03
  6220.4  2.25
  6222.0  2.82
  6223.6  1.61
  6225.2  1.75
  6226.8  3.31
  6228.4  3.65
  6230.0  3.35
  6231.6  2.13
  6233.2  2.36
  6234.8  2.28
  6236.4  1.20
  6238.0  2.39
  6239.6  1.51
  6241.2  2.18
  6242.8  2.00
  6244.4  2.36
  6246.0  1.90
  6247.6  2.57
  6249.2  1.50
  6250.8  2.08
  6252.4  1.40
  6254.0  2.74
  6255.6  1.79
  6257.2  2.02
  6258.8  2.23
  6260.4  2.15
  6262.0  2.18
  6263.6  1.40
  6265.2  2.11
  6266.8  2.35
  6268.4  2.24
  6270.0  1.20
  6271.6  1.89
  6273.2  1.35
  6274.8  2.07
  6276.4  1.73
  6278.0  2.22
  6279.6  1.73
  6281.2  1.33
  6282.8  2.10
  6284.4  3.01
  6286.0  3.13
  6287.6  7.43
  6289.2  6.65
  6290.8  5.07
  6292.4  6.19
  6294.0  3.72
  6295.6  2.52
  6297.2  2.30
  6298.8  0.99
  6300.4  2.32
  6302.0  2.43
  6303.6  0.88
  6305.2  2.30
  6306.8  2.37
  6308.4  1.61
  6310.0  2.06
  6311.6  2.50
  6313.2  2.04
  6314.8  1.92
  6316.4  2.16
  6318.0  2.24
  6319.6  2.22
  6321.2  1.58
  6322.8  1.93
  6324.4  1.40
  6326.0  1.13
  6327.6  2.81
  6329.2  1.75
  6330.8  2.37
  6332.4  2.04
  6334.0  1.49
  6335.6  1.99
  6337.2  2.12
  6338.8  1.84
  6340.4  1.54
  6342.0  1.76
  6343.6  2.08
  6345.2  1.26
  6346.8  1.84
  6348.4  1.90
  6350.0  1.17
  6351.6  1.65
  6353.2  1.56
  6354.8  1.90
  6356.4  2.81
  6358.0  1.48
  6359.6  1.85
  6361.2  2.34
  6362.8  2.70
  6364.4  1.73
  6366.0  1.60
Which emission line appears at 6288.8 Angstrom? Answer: [O III]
